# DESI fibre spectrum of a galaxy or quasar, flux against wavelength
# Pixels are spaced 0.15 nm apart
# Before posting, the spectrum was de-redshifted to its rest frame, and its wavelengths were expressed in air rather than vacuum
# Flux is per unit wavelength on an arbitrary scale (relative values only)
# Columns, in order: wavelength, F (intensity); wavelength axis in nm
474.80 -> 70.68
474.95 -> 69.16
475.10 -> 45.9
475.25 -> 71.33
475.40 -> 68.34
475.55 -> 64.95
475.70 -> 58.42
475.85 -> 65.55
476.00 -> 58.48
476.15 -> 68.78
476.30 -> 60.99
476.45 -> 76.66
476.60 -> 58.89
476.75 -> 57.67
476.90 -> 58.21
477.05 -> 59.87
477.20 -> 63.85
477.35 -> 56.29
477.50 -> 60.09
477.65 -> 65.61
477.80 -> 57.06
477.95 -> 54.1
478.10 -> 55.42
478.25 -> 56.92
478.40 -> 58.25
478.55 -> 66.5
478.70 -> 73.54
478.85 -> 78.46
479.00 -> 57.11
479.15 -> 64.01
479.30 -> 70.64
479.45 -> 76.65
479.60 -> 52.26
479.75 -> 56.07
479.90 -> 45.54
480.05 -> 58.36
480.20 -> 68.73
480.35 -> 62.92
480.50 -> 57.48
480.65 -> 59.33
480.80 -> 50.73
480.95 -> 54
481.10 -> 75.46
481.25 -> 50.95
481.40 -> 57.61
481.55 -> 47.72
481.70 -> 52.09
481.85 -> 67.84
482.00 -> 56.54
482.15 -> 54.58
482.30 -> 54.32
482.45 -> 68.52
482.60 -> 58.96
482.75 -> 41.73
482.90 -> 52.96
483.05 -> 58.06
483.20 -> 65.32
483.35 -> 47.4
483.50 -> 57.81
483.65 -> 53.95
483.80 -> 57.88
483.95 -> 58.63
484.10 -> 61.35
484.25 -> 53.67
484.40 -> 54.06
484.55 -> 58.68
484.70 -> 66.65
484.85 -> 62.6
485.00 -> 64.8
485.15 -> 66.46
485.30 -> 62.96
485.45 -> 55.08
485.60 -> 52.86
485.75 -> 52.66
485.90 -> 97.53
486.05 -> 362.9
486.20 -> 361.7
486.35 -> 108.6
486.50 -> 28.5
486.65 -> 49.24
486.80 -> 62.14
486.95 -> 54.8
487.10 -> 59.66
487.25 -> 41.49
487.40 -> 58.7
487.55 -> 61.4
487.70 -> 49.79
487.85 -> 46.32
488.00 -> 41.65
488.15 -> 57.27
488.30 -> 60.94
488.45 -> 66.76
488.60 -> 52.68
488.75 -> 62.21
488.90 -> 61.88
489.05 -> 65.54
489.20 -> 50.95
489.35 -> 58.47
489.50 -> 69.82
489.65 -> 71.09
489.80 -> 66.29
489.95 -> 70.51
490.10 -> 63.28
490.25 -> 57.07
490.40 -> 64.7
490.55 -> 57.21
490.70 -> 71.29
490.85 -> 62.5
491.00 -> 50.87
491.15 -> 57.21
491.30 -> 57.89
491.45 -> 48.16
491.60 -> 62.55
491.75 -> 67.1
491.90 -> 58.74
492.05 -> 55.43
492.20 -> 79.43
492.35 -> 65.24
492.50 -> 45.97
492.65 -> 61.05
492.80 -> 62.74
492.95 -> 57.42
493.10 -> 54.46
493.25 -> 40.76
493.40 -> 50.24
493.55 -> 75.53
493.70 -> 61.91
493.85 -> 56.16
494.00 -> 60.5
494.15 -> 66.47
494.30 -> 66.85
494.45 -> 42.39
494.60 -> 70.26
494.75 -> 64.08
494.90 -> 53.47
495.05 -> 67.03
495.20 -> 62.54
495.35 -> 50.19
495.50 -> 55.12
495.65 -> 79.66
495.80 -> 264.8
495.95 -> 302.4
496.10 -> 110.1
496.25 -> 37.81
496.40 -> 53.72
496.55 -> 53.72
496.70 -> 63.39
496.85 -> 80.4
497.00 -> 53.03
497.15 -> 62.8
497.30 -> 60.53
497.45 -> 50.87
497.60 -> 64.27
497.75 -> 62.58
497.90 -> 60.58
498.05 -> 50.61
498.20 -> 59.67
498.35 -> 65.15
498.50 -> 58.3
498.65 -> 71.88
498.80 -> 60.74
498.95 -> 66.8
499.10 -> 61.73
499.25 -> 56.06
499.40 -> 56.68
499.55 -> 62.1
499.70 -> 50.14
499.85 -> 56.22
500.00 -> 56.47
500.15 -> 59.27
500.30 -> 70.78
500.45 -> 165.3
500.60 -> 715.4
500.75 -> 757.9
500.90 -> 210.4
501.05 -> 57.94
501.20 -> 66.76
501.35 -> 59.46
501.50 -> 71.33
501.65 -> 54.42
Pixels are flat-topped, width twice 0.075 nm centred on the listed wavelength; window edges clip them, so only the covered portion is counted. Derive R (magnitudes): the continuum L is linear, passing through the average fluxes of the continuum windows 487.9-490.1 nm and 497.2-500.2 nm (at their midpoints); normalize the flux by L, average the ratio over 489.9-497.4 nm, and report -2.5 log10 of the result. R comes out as -0.160 mag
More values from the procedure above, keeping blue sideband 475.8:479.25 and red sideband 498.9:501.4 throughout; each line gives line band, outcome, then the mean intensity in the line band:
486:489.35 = 0.24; 82.1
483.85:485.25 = 0.45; 60.8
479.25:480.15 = 0.19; 59.9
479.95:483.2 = 0.34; 57.7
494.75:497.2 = 0.47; 90.1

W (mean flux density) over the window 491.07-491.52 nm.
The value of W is 54.5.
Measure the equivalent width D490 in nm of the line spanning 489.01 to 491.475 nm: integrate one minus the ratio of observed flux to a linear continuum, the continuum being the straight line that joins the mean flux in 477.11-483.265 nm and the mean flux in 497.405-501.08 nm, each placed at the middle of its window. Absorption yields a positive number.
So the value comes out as 0.86 nm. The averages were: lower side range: 59.6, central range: 61.6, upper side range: 126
